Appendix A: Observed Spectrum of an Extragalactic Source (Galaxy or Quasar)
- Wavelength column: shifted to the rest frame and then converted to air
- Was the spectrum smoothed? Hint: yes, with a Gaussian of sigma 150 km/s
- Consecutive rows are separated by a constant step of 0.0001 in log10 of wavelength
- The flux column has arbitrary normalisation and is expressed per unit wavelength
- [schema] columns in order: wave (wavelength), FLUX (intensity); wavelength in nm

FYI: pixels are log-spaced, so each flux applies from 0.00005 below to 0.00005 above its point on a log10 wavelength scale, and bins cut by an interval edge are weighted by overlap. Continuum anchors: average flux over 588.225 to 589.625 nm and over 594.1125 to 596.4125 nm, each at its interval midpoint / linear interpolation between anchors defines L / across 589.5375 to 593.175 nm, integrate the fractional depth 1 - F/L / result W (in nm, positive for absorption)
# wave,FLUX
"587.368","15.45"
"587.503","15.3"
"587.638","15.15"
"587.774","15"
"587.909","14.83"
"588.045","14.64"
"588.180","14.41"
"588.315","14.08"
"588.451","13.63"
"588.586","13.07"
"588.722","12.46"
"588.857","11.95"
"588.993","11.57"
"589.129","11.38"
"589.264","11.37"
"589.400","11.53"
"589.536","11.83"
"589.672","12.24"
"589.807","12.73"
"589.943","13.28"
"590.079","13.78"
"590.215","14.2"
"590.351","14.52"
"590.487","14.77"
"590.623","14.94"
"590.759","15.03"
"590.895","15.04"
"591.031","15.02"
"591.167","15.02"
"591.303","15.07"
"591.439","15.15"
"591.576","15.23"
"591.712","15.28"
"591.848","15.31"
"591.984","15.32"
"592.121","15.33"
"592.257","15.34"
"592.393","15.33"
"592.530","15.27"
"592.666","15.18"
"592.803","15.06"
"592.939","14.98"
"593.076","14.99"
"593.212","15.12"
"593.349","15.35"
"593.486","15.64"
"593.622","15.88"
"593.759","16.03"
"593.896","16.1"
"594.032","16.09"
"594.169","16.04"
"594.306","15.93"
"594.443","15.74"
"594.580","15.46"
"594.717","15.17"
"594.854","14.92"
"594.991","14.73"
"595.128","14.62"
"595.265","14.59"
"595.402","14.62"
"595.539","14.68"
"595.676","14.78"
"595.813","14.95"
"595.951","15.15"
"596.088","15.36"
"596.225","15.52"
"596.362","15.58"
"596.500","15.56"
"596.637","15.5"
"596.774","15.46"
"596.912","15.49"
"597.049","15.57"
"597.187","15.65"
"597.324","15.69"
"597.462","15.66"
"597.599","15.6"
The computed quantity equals -0.35 nm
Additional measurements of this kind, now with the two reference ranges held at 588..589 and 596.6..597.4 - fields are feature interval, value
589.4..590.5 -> 0.04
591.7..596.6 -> -0.17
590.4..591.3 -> -0.07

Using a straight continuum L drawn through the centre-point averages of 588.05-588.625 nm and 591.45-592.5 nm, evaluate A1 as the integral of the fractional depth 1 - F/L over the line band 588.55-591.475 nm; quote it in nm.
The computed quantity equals 0.23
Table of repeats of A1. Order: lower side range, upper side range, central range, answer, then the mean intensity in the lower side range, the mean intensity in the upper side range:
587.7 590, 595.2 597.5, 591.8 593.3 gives -0.12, 12.9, 15.3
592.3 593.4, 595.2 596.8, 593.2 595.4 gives -0.04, 15.2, 15.1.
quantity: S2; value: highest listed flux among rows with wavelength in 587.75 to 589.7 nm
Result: 15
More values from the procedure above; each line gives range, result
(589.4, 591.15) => 15.04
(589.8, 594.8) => 16.1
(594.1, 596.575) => 16.04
